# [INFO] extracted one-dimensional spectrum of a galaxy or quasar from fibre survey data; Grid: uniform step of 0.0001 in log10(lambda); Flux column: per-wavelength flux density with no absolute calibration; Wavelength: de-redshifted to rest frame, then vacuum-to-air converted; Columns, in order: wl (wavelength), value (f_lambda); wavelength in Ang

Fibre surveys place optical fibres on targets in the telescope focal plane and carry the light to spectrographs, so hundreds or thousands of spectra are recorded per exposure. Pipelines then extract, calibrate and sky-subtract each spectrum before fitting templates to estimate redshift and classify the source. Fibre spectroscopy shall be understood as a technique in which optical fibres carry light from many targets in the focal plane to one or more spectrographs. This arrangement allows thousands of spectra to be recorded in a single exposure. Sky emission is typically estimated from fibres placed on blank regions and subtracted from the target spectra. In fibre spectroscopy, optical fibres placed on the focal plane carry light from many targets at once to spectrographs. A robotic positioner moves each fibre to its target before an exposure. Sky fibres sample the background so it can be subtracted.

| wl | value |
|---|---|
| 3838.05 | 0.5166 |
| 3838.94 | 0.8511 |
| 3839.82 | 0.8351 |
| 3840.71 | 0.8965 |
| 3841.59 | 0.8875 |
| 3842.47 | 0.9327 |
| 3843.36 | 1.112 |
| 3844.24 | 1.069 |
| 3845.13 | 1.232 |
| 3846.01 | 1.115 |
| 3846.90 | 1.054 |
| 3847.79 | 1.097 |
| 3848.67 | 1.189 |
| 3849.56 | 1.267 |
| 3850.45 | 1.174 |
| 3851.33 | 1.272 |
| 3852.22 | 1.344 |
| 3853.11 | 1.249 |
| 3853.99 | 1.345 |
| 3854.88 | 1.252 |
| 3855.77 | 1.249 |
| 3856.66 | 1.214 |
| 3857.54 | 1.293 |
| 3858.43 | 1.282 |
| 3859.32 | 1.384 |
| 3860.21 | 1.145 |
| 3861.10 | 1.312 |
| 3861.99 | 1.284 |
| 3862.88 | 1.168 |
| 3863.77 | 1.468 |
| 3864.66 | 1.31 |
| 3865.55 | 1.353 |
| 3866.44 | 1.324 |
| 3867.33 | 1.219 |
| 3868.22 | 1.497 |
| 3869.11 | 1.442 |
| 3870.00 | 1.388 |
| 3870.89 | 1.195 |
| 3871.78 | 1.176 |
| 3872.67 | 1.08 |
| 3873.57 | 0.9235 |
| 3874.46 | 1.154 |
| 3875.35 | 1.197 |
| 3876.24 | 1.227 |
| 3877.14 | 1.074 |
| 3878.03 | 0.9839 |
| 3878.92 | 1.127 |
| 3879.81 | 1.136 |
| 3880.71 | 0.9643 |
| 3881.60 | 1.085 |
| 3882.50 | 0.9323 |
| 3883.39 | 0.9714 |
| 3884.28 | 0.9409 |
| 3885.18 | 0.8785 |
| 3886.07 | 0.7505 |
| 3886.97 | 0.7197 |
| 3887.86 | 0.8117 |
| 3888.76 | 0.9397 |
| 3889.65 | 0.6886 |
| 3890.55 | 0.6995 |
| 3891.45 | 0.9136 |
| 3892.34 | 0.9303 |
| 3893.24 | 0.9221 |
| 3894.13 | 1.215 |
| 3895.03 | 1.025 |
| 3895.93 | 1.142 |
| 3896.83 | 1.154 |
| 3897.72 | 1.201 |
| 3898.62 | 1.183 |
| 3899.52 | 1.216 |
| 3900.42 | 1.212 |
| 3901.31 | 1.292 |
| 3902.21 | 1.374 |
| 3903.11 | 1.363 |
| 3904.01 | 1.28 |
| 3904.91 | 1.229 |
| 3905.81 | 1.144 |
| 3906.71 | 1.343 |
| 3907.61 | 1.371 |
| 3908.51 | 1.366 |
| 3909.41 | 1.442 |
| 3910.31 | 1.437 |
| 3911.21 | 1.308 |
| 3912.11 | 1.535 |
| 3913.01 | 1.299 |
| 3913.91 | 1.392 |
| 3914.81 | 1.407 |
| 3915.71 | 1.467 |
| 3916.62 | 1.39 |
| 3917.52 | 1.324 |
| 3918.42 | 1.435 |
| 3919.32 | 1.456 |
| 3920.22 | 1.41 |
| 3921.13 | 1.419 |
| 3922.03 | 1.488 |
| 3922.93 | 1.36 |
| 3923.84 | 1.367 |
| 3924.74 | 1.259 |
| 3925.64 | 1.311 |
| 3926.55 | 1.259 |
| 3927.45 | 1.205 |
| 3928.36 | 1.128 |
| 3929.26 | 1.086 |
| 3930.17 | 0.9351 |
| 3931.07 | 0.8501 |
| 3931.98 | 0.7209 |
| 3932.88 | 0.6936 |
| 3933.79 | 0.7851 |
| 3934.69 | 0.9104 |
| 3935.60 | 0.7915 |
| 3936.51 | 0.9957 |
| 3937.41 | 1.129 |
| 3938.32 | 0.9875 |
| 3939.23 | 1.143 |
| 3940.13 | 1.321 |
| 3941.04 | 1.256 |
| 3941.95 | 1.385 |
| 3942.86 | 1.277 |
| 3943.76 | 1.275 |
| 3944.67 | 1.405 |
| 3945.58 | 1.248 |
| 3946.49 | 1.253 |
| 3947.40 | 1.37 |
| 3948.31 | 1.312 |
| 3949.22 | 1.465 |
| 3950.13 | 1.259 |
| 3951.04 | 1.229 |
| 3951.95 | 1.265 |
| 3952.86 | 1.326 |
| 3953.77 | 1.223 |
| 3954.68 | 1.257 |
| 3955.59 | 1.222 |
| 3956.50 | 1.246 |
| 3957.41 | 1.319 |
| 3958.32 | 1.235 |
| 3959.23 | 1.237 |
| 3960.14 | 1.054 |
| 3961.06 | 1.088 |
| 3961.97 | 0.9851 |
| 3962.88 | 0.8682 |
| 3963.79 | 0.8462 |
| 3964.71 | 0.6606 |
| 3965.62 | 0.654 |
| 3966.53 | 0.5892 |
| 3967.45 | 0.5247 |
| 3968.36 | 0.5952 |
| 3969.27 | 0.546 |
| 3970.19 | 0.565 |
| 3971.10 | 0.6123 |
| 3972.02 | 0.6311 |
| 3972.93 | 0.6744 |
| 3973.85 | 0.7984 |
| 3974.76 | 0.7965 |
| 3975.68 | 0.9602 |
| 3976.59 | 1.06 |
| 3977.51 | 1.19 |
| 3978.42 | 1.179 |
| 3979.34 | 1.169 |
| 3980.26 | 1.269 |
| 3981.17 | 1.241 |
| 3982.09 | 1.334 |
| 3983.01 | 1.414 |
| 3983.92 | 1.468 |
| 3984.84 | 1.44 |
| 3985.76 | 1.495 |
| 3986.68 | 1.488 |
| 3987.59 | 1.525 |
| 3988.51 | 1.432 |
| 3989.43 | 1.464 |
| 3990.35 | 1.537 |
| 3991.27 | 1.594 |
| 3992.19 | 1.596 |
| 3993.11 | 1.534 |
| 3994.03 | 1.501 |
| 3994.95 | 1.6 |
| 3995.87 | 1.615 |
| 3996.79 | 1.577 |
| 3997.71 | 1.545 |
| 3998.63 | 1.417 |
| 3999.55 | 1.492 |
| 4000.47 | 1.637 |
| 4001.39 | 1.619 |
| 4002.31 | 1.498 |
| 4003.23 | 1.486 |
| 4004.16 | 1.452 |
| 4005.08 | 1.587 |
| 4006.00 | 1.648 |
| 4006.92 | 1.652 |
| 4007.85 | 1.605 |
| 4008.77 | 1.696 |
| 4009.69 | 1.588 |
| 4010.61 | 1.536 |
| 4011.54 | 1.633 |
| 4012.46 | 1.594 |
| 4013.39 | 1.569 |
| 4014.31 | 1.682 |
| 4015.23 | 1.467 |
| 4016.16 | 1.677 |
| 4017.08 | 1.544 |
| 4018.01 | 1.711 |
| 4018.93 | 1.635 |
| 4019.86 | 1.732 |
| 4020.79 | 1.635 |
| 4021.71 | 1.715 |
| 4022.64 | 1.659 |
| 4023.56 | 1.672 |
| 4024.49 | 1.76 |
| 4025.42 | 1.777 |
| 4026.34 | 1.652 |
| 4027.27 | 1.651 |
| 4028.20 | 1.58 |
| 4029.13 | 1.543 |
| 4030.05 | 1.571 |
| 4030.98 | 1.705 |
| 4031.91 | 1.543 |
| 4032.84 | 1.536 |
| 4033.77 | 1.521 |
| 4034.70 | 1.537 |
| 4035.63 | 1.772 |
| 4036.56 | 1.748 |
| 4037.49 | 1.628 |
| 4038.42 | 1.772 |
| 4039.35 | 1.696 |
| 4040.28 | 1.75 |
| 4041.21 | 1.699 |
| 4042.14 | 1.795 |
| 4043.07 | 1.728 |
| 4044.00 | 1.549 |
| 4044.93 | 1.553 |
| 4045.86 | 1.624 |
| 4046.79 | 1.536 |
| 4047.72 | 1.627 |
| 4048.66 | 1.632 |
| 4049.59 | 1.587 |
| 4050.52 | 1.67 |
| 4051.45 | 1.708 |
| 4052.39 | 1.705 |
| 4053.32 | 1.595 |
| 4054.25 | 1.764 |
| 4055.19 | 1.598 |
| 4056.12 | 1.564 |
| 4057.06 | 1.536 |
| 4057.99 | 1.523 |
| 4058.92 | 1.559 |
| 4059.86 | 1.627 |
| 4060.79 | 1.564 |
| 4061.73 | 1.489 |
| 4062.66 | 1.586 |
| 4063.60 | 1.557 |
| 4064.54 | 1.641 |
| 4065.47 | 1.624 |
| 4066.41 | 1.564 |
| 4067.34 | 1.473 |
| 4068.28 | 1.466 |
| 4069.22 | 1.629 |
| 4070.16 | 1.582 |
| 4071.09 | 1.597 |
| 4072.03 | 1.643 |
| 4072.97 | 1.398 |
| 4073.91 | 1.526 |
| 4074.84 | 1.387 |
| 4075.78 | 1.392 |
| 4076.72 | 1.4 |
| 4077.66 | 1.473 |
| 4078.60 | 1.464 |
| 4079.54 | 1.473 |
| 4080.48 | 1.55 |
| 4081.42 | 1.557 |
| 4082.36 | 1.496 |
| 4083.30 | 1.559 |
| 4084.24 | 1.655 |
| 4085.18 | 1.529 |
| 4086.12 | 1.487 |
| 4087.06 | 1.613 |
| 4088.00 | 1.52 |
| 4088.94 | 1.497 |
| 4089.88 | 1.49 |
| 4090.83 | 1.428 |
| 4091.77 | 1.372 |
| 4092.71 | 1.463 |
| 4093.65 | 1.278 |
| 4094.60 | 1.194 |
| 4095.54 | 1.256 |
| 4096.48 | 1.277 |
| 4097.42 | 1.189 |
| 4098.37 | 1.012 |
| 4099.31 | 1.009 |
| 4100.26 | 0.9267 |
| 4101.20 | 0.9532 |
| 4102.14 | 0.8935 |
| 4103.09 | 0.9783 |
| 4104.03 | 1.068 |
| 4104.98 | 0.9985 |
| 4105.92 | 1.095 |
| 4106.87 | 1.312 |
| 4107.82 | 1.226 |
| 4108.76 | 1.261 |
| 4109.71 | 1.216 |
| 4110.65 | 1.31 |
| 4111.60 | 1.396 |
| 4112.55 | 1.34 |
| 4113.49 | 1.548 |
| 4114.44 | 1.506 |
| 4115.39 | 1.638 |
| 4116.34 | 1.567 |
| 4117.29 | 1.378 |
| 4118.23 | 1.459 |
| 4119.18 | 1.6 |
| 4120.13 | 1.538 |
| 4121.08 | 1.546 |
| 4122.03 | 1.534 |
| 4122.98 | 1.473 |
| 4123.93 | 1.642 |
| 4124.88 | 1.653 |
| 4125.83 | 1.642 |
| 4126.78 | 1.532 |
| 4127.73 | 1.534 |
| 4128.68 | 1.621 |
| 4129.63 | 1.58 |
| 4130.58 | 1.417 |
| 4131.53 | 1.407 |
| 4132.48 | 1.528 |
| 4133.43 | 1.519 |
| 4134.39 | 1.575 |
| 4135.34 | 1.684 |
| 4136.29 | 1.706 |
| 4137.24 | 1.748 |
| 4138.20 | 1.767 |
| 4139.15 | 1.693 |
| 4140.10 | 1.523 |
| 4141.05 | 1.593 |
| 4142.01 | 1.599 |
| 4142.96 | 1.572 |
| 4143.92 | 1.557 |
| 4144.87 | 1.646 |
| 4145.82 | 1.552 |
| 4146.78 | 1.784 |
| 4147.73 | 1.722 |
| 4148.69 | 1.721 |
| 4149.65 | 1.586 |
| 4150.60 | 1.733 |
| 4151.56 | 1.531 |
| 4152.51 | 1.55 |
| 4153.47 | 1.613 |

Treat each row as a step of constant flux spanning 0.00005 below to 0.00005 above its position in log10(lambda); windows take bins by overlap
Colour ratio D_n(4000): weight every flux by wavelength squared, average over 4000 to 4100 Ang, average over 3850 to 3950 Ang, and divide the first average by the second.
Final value 1.41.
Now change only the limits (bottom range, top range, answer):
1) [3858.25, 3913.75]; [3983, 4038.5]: 1.46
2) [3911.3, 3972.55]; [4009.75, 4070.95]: 1.51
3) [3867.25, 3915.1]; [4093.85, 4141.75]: 1.37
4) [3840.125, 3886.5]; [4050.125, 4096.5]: 1.45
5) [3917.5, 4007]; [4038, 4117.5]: 1.28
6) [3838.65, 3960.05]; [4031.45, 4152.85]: 1.40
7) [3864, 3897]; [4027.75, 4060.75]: 1.66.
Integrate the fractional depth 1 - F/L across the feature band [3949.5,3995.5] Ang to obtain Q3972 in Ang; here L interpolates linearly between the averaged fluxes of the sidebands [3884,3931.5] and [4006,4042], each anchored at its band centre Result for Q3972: 9.87 Ang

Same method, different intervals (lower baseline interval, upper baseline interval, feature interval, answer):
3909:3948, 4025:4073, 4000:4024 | -1.83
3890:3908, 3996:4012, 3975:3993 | 1.64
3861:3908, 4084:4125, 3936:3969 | 2.02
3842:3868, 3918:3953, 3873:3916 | 2.95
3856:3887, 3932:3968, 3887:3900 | 1.73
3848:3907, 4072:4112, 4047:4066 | -4.52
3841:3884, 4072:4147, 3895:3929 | -2.15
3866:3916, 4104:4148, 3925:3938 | 2.41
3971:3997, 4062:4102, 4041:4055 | -2.73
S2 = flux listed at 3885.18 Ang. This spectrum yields 0.8785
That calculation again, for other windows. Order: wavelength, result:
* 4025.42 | 1.777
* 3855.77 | 1.249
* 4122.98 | 1.473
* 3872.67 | 1.08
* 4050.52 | 1.67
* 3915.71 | 1.467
